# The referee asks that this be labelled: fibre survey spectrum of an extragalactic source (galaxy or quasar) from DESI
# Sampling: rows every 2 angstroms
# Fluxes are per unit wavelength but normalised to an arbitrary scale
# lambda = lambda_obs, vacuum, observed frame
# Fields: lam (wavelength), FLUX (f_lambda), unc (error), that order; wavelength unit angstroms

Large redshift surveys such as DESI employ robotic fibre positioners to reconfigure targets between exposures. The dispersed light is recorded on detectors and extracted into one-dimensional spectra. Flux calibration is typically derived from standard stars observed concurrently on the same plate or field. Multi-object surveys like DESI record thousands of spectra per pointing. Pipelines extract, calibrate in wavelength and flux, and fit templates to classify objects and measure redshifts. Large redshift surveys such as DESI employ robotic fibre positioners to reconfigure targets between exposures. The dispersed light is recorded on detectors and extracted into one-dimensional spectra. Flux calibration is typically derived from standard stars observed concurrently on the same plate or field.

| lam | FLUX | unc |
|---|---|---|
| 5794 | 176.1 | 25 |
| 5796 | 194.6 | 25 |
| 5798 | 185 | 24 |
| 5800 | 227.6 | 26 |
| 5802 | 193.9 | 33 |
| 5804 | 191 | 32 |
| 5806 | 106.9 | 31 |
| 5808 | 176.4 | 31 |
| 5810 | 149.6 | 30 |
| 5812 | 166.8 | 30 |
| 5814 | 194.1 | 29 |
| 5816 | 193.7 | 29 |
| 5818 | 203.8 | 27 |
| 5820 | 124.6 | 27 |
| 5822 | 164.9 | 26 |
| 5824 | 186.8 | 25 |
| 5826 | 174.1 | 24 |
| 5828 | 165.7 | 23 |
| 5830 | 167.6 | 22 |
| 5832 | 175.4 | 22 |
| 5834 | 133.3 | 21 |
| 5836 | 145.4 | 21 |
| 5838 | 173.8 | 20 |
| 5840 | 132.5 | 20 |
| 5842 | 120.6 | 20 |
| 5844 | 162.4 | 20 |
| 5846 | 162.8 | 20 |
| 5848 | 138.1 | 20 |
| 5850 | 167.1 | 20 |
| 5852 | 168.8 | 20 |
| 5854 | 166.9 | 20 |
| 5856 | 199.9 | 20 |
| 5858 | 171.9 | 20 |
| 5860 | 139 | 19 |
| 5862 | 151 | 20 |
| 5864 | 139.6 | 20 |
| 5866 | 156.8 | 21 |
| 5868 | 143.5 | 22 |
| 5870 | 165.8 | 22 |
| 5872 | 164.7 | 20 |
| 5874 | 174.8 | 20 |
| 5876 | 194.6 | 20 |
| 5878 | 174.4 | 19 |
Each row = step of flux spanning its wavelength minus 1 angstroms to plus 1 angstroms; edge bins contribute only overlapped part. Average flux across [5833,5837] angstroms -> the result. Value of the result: 139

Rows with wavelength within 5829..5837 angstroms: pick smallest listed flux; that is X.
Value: 133.3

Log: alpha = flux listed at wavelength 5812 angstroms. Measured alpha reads 166.8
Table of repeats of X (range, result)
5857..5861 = 139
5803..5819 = 106.9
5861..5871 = 139.6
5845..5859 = 138.1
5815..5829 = 124.6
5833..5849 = 120.6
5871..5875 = 164.7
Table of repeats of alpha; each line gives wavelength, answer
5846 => 162.8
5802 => 193.9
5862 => 151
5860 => 139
